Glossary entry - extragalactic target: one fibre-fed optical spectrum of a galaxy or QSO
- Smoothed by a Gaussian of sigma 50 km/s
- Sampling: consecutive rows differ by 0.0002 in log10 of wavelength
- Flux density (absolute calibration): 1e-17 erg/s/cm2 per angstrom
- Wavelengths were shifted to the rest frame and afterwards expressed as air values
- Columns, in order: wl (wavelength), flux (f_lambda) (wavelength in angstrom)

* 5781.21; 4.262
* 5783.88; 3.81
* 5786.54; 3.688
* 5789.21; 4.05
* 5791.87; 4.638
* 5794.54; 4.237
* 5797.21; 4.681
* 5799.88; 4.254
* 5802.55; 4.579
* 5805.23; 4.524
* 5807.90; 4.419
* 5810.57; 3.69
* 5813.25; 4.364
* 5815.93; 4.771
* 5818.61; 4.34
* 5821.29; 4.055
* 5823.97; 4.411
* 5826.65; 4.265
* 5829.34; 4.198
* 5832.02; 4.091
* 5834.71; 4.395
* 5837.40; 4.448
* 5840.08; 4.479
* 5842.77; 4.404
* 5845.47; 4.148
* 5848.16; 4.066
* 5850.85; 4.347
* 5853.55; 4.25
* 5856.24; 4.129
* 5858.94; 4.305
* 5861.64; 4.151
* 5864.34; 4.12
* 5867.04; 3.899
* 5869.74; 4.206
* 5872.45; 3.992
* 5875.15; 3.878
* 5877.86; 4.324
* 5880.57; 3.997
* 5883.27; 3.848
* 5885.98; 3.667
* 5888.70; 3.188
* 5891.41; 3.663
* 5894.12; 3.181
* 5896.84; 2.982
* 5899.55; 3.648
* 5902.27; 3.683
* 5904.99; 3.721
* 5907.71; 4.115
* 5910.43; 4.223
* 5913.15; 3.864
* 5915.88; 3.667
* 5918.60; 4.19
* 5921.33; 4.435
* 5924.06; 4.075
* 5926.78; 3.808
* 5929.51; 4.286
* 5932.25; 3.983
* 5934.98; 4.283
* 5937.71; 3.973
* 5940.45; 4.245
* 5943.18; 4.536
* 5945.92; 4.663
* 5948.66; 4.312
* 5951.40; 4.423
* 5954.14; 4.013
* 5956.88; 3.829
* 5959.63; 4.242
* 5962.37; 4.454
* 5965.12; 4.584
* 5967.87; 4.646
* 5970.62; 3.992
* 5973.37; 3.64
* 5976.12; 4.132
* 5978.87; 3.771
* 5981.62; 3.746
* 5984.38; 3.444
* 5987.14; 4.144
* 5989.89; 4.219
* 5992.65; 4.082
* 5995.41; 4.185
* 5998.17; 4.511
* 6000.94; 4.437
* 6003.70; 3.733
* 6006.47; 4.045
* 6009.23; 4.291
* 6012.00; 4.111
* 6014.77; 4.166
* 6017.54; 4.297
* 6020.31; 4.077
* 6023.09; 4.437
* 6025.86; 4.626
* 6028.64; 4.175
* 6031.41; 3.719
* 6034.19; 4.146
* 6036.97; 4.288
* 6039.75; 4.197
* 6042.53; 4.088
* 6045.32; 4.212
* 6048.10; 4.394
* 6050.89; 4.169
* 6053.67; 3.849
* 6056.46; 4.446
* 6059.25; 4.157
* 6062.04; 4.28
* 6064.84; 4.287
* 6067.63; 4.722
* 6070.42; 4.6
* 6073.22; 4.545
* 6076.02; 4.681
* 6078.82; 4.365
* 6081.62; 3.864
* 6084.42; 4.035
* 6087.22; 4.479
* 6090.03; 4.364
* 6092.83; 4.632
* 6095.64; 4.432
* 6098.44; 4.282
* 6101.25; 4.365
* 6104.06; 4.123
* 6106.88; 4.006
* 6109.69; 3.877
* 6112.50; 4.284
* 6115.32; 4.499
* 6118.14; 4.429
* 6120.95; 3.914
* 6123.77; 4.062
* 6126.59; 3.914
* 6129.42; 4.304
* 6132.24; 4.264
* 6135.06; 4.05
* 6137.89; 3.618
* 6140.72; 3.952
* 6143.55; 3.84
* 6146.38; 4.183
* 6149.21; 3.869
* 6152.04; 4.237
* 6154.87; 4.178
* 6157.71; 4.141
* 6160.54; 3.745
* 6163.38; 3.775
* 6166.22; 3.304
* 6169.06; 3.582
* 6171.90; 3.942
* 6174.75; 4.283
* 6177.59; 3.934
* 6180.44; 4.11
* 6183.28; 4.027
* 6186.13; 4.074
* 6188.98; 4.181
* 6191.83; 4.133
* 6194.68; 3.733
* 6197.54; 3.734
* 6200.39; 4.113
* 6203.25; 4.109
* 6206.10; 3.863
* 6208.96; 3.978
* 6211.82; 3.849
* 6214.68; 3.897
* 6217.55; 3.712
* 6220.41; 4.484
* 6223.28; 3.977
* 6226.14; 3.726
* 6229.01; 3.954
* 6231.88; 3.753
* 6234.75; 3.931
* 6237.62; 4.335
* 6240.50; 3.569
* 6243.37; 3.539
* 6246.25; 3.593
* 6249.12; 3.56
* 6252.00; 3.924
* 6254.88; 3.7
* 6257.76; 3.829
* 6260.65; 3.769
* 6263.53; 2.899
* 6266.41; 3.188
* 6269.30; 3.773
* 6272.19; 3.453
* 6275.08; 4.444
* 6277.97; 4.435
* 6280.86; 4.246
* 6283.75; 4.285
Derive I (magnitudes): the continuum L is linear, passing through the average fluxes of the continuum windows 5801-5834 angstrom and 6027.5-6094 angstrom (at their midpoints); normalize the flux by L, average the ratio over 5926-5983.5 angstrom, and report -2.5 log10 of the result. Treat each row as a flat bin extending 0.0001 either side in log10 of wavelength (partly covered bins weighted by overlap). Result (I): 0.03 mag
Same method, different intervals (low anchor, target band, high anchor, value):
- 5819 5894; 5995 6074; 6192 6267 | -0.08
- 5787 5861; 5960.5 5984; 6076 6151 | 0.04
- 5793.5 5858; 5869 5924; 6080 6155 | 0.12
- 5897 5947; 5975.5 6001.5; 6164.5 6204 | -0.01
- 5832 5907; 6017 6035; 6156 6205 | -0.07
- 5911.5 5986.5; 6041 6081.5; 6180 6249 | -0.08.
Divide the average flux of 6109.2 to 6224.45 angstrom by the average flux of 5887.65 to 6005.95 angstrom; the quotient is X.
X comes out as 1.0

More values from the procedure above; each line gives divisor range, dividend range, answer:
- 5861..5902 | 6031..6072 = 1.13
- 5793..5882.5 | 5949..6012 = 0.97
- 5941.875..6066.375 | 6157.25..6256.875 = 0.93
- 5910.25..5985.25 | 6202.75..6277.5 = 0.92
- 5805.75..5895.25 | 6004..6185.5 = 1.01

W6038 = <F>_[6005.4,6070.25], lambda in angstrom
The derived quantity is 4.23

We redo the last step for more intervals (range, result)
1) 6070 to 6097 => 4.39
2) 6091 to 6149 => 4.15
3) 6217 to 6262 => 3.84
